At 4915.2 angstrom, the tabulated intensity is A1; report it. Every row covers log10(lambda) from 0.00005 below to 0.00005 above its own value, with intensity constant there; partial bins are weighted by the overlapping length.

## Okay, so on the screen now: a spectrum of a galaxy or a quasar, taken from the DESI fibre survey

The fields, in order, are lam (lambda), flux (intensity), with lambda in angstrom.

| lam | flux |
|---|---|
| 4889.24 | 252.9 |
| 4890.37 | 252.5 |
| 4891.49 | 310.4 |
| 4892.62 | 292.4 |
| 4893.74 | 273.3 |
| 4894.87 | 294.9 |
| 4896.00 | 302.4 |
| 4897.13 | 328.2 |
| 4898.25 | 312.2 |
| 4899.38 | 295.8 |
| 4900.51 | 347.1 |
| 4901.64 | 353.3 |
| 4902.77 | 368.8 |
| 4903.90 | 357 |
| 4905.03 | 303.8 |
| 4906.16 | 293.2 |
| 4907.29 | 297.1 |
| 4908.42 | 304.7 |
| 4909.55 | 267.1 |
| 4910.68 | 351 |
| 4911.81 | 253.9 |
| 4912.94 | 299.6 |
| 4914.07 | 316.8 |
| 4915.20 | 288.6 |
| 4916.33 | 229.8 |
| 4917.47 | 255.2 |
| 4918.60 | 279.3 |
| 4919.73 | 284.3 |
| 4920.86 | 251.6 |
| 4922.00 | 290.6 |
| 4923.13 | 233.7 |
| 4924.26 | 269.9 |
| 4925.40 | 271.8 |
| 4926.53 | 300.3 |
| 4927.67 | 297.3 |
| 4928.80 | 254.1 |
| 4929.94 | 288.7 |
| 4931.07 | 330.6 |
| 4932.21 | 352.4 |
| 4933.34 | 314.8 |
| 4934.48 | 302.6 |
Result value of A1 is 288.6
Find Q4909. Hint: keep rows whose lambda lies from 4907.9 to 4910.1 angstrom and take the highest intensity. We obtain 304.7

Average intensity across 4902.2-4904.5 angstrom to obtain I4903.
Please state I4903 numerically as 362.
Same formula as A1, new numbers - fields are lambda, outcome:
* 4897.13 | 328.2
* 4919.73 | 284.3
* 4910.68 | 351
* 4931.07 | 330.6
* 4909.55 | 267.1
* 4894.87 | 294.9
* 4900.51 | 347.1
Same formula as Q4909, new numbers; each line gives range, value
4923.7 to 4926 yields 271.8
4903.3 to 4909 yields 357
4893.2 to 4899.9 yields 328.2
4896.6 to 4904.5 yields 368.8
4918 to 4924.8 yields 290.6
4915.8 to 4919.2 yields 279.3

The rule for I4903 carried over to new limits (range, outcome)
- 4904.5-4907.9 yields 298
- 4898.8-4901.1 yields 321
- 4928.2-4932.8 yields 307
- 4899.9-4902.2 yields 349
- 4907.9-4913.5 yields 295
